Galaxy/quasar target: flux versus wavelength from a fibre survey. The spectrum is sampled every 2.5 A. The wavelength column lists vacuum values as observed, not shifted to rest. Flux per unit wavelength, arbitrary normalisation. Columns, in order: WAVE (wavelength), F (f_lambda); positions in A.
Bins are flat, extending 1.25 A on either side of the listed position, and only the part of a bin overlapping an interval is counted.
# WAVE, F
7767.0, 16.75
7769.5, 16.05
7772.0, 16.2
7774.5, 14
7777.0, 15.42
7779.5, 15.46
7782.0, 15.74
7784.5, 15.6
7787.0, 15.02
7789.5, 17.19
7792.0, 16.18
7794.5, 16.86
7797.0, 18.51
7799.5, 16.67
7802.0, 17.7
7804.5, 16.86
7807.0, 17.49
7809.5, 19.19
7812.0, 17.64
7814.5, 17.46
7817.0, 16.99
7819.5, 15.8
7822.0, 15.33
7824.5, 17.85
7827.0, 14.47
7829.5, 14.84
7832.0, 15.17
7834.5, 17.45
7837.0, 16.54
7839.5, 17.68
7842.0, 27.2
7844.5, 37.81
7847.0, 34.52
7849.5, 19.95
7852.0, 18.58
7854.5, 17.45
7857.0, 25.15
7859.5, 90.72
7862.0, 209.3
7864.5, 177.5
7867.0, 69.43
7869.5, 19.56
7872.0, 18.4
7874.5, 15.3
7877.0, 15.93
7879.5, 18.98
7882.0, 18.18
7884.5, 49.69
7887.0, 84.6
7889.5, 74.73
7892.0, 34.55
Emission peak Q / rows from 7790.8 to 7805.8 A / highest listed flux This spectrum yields 18.51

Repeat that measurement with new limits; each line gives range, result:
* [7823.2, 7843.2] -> 27.2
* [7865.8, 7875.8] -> 69.43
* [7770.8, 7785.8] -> 16.2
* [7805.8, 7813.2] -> 19.19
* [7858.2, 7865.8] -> 209.3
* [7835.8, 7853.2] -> 37.81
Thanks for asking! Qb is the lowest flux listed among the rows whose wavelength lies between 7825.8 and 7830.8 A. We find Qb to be 14.47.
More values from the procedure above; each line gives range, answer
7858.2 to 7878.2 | 15.3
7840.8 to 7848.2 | 27.2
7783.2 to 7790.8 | 15.02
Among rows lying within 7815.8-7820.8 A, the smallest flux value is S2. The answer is 15.8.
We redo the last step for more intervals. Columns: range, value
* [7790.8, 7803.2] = 16.18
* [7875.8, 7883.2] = 15.93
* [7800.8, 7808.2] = 16.86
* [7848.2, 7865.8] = 17.45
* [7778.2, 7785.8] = 15.46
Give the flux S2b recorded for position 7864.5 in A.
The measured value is 177.5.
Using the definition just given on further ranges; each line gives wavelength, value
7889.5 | 74.73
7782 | 15.74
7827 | 14.47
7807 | 17.49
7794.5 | 16.86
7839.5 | 17.68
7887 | 84.6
